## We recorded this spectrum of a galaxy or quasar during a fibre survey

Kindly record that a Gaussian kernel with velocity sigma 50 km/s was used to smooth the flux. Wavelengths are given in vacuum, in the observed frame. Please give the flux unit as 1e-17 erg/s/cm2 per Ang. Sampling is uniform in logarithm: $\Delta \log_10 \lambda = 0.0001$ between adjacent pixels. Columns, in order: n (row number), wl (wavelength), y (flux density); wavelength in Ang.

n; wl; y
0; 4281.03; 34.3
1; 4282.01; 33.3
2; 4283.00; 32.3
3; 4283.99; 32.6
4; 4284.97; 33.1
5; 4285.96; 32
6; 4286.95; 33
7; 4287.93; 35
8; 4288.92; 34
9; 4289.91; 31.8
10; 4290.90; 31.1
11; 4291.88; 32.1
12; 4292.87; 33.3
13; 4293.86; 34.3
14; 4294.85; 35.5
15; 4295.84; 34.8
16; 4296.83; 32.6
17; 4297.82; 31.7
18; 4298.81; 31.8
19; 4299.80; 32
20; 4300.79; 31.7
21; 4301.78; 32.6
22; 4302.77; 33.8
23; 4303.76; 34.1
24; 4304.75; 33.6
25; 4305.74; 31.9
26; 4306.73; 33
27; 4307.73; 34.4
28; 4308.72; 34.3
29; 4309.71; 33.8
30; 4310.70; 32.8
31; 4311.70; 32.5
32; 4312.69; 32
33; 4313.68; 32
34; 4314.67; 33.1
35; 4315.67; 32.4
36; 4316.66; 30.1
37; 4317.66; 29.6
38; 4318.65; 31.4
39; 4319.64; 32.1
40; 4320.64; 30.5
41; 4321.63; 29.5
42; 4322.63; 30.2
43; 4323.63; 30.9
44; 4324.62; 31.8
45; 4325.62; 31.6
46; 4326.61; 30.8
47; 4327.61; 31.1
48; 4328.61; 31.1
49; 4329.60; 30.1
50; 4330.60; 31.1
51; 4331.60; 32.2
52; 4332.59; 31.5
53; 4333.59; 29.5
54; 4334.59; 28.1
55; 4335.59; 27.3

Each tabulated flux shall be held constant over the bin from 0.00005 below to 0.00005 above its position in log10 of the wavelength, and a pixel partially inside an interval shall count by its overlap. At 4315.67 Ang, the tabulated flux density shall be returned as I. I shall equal 32.4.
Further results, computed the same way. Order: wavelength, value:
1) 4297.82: 31.7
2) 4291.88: 32.1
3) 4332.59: 31.5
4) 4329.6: 30.1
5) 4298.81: 31.8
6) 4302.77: 33.8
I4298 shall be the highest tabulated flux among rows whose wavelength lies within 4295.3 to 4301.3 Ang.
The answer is 34.8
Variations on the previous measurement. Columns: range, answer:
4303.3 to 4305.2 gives 34.1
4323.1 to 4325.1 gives 31.8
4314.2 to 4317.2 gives 33.1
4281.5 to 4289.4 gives 35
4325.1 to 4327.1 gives 31.6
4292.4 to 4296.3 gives 35.5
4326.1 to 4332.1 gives 32.2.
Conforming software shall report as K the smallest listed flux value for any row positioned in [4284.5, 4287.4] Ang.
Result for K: 32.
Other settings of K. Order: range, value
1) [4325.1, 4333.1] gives 30.1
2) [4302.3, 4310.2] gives 31.9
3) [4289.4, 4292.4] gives 31.1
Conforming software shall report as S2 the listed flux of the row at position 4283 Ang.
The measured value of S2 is 32.3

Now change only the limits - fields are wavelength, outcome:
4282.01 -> 33.3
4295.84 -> 34.8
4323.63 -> 30.9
